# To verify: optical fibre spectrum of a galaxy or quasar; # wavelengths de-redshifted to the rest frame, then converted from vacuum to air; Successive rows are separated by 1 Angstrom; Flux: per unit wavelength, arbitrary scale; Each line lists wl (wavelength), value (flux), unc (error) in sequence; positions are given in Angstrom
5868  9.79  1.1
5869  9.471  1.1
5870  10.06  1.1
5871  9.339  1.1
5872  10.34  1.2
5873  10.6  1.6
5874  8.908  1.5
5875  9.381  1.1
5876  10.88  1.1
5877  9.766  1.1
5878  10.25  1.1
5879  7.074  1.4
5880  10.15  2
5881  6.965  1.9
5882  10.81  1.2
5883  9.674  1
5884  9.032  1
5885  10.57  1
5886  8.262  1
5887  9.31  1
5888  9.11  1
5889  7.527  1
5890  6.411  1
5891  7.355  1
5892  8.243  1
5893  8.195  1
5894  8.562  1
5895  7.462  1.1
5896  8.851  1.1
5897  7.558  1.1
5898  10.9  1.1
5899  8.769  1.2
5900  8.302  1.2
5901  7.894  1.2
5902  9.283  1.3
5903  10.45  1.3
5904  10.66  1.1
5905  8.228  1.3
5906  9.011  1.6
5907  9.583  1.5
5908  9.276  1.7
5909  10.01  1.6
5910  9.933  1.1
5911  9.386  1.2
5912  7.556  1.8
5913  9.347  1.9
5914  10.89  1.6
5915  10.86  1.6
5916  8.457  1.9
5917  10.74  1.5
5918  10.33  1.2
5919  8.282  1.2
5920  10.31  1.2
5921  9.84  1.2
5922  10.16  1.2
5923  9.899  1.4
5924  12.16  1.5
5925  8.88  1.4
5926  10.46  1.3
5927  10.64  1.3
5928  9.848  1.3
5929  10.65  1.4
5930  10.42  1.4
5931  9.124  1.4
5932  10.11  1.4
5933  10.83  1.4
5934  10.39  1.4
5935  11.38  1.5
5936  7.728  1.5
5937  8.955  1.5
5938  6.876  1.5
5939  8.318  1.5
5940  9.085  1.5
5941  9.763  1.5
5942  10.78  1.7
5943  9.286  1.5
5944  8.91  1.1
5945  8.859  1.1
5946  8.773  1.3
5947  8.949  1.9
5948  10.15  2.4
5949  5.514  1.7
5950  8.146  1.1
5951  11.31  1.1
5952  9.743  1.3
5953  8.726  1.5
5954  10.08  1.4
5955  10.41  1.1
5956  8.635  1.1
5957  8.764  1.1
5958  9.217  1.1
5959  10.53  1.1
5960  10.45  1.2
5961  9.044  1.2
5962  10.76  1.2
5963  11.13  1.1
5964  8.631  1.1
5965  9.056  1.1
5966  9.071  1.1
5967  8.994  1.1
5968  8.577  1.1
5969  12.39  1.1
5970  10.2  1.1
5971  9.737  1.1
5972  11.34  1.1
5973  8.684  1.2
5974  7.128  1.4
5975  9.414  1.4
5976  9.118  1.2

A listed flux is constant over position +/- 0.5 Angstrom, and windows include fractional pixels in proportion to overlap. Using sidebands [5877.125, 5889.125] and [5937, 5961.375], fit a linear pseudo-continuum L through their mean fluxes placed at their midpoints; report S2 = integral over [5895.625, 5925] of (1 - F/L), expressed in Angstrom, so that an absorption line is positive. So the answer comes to -1.3 Angstrom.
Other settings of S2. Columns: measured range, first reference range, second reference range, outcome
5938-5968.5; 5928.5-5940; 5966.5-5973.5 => 1.51 Angstrom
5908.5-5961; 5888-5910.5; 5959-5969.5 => -1.40 Angstrom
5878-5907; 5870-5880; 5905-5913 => 1.98 Angstrom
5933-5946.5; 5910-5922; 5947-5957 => 0.16 Angstrom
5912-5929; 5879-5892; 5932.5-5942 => -1.65 Angstrom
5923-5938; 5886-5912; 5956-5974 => -1.28 Angstrom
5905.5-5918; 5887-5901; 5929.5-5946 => -1.26 Angstrom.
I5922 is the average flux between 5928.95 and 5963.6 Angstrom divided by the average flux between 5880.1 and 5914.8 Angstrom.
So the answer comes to 1.06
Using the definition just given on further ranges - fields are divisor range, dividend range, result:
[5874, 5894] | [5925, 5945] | 1.08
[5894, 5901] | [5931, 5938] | 1.12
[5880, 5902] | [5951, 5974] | 1.13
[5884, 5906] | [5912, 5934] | 1.16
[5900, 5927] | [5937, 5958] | 0.94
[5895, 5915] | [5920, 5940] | 1.06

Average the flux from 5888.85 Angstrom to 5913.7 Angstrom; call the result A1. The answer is 8.78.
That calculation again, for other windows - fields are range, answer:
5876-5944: 9.34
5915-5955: 9.59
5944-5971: 9.46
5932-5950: 9.09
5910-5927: 9.87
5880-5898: 8.58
